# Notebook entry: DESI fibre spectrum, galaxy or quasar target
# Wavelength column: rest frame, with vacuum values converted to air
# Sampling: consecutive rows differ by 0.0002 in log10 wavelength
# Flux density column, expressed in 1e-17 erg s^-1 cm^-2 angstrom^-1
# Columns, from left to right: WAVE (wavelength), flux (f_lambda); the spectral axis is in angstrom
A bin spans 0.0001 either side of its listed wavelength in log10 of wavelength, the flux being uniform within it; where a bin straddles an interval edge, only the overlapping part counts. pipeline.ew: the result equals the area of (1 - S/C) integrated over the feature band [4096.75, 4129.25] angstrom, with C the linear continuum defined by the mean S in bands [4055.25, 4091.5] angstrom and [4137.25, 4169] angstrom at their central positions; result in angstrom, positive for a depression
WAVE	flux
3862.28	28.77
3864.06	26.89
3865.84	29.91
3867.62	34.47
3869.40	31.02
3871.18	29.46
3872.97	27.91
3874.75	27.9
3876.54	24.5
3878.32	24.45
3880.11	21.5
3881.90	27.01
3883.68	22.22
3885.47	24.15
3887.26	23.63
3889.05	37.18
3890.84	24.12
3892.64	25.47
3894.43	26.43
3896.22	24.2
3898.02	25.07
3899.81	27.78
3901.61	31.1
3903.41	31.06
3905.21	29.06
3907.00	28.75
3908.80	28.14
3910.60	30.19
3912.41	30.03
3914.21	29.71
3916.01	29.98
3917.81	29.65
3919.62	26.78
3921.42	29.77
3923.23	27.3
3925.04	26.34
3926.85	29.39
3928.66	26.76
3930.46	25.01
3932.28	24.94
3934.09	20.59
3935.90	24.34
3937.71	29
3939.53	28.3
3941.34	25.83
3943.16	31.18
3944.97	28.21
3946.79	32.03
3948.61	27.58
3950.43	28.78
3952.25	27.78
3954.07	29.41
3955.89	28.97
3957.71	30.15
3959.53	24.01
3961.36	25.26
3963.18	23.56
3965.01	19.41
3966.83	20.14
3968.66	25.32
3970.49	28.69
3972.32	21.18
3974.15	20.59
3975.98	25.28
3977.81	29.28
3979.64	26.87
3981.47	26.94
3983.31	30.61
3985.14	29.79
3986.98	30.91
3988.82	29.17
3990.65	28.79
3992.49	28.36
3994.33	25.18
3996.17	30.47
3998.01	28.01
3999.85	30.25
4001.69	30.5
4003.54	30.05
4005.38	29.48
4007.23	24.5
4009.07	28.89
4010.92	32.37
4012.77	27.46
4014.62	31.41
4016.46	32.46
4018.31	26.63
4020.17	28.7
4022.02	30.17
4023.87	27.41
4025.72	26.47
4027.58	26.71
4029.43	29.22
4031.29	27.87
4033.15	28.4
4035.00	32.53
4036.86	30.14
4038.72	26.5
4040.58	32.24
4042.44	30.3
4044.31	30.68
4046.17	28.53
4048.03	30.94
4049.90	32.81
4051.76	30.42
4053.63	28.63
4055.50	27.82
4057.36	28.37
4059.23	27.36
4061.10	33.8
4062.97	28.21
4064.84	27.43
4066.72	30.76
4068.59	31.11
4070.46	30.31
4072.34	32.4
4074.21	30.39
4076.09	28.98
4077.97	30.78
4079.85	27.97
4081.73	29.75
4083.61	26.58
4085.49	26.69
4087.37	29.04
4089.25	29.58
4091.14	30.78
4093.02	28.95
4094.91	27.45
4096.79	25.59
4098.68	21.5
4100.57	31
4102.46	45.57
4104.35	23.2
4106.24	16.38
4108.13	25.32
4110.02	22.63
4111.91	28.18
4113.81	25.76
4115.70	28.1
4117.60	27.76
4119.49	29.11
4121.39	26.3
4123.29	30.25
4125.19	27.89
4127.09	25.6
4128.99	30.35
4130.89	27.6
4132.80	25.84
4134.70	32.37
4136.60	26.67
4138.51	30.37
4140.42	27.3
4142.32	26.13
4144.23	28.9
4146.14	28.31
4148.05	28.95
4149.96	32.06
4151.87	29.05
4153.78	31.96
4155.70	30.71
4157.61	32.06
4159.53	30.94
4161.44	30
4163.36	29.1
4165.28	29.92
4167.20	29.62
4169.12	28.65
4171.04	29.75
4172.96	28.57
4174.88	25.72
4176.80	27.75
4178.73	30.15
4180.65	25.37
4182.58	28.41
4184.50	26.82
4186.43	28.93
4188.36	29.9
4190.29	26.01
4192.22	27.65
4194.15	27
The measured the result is 2.5 angstrom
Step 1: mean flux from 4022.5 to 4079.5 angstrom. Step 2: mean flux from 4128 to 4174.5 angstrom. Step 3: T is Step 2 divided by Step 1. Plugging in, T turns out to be 0.99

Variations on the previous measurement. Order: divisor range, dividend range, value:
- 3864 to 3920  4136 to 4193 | 1.04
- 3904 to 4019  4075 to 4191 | 1.02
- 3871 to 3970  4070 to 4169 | 1.06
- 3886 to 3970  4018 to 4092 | 1.07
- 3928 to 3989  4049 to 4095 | 1.11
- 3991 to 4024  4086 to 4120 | 0.95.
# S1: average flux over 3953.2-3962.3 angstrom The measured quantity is 27.6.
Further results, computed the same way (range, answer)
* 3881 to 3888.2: 24.3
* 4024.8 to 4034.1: 27.8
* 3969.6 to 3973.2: 24.9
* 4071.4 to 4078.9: 30.6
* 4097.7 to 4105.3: 30.3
